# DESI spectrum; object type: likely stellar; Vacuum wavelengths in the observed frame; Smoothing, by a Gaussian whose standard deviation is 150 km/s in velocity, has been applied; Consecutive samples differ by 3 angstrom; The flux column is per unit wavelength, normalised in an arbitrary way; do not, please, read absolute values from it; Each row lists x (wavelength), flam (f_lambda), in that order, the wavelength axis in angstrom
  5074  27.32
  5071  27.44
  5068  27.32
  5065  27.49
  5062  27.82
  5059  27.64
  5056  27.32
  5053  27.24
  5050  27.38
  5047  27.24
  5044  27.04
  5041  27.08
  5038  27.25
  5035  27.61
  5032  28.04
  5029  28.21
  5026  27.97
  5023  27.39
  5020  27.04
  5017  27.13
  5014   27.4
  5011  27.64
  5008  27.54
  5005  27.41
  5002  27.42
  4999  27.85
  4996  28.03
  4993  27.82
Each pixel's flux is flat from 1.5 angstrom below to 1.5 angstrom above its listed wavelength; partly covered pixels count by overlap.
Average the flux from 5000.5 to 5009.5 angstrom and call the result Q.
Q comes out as 27.5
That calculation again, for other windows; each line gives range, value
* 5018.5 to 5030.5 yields 27.7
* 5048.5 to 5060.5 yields 27.4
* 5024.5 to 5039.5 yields 27.8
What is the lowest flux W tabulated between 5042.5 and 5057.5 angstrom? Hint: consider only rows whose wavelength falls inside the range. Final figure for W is 27.04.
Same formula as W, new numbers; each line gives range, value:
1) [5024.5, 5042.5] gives 27.08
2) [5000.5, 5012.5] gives 27.41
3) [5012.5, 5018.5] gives 27.13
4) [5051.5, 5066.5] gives 27.24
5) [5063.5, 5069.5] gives 27.32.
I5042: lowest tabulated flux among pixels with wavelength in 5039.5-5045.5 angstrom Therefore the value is 27.04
